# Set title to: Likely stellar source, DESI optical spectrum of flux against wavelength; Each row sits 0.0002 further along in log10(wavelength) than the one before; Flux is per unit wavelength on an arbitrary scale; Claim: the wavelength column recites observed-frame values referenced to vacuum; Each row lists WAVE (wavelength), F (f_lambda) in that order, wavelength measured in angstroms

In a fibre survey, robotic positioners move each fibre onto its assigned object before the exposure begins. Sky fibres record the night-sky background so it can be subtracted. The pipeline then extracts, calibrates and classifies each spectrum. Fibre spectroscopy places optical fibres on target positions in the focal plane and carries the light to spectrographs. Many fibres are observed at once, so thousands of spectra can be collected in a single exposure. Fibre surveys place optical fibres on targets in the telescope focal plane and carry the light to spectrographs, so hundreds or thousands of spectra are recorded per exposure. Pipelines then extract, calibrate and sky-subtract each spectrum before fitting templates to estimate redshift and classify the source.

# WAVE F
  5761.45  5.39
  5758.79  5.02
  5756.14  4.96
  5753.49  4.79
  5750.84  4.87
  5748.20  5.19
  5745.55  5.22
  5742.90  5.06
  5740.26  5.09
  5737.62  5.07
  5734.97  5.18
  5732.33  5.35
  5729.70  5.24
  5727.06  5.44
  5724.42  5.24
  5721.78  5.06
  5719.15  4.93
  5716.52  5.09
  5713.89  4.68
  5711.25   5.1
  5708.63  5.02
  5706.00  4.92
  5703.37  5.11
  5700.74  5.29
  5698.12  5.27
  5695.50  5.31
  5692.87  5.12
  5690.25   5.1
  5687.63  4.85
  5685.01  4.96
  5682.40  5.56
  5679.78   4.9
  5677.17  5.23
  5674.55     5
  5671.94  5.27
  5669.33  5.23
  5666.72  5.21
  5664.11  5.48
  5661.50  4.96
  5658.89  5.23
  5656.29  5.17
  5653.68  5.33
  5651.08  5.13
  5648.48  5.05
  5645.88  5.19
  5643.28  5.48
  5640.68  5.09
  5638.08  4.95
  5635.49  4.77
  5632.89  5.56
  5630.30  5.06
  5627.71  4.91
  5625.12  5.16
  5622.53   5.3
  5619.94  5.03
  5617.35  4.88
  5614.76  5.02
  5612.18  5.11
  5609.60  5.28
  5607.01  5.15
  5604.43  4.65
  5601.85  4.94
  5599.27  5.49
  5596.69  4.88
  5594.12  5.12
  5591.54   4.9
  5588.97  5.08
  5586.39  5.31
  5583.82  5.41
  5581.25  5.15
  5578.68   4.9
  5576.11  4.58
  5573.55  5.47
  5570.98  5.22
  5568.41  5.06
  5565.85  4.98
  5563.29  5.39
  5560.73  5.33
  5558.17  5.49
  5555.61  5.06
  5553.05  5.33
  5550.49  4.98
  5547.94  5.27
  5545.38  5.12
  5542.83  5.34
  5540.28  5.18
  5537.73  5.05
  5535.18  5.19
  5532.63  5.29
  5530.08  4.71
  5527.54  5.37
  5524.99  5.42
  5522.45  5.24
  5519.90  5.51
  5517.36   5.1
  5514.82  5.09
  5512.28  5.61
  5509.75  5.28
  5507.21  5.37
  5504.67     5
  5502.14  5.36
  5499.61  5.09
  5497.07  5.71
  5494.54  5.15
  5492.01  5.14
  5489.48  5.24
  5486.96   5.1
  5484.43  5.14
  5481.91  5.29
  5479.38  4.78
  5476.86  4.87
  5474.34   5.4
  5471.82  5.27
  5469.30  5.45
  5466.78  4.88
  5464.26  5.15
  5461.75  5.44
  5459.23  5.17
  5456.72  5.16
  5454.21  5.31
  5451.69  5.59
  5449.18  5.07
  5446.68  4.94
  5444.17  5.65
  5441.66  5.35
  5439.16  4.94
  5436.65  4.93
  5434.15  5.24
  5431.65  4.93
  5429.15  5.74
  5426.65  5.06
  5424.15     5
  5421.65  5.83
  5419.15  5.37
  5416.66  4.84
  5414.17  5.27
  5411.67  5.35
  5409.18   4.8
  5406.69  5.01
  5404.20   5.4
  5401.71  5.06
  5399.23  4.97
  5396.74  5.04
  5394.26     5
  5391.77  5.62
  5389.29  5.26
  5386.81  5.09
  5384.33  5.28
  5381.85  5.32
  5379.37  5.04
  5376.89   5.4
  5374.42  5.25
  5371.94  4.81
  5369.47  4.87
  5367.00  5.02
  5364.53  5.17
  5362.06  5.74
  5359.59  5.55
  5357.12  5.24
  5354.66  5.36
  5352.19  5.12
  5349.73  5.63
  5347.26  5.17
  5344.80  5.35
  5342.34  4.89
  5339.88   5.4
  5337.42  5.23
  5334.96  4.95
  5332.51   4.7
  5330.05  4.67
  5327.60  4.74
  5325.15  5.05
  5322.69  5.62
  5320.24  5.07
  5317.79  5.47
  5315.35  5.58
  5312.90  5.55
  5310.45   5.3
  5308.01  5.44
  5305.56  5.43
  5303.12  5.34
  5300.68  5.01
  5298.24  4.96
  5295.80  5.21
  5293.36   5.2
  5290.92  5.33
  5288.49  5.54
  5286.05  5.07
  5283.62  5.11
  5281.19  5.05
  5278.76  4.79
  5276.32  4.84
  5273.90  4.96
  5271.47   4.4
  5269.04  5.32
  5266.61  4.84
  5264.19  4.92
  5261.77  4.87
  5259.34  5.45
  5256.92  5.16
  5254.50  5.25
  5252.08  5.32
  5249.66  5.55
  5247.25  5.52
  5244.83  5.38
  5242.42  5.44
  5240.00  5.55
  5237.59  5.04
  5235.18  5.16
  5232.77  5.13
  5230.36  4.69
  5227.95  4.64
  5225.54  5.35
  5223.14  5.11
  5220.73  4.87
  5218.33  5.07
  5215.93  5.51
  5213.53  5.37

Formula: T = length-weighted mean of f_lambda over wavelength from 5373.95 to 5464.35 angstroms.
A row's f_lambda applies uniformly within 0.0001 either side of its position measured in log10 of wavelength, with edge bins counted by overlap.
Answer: 5.21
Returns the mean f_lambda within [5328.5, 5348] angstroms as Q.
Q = 5.04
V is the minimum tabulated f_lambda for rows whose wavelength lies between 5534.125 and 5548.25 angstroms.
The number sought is 5.05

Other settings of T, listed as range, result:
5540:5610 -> 5.14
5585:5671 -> 5.13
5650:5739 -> 5.15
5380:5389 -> 5.22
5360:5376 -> 5.17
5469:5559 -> 5.22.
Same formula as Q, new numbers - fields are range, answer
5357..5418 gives 5.18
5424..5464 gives 5.22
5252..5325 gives 5.18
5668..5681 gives 5.13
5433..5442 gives 5.09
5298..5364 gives 5.25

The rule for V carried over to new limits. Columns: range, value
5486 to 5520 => 5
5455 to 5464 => 5.16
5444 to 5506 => 4.78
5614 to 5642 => 4.77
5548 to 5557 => 4.98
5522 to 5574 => 4.71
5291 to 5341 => 4.67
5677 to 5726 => 4.68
